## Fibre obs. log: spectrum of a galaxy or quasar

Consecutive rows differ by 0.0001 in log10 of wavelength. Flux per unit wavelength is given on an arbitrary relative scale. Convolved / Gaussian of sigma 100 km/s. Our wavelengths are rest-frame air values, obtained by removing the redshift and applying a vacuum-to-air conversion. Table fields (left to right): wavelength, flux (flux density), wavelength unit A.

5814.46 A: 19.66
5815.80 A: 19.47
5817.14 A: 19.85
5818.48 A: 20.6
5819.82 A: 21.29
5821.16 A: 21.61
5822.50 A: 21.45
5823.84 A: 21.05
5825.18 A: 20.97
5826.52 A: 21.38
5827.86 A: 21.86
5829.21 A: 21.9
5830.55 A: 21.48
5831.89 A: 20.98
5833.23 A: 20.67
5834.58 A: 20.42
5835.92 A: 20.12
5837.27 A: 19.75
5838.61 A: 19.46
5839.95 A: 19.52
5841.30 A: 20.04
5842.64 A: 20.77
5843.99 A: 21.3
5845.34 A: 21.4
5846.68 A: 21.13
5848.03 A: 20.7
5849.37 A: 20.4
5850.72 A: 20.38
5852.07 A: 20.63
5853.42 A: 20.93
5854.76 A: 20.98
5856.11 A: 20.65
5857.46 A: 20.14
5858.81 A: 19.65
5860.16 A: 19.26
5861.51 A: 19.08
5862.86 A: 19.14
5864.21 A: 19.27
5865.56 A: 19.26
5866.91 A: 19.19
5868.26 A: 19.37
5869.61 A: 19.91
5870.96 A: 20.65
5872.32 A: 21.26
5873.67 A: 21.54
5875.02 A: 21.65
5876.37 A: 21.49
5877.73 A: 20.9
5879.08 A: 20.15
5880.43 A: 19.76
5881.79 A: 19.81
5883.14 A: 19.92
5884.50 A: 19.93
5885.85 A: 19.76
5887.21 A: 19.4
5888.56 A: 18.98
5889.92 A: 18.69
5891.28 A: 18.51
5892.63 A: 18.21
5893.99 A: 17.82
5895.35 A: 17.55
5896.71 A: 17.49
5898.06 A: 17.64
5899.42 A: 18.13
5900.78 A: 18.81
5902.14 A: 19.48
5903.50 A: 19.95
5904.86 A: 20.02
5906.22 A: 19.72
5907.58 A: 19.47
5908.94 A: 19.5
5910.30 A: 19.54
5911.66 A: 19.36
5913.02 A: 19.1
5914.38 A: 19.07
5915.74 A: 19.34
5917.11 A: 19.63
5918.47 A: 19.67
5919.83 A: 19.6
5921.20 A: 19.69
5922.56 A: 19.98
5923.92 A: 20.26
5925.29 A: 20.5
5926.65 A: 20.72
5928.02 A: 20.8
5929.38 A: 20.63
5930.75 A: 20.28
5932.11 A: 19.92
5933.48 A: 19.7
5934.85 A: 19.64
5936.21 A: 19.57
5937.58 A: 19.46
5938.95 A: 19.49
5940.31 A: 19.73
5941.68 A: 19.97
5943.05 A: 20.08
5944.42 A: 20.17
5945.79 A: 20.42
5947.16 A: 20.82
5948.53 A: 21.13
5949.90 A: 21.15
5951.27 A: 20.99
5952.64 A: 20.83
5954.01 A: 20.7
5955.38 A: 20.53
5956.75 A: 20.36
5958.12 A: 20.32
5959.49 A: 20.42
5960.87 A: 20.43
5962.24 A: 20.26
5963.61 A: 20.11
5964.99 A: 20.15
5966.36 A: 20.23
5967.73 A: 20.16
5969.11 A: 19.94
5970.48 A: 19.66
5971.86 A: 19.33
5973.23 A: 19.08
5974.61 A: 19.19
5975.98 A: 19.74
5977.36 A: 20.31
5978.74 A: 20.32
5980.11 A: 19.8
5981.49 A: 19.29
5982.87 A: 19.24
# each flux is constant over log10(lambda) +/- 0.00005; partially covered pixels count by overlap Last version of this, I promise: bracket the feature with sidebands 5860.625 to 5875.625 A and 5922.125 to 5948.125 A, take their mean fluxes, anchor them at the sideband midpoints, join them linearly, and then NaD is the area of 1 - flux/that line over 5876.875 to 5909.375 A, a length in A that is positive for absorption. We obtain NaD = 1.4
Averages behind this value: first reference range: 20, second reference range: 20.1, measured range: 19.2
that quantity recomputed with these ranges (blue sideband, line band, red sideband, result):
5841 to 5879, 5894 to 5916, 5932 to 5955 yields 1.4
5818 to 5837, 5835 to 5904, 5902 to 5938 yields 2.4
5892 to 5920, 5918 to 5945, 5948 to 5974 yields -0.5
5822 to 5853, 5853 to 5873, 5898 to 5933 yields 0.5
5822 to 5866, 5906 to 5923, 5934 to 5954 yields 0.7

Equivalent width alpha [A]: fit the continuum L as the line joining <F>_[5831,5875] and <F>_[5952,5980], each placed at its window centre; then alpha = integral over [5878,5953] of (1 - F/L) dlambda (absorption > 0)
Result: 2.0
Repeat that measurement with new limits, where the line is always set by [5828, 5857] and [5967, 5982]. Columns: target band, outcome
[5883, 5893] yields 0.58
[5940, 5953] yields -0.41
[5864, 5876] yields 0.10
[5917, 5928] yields 0.01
